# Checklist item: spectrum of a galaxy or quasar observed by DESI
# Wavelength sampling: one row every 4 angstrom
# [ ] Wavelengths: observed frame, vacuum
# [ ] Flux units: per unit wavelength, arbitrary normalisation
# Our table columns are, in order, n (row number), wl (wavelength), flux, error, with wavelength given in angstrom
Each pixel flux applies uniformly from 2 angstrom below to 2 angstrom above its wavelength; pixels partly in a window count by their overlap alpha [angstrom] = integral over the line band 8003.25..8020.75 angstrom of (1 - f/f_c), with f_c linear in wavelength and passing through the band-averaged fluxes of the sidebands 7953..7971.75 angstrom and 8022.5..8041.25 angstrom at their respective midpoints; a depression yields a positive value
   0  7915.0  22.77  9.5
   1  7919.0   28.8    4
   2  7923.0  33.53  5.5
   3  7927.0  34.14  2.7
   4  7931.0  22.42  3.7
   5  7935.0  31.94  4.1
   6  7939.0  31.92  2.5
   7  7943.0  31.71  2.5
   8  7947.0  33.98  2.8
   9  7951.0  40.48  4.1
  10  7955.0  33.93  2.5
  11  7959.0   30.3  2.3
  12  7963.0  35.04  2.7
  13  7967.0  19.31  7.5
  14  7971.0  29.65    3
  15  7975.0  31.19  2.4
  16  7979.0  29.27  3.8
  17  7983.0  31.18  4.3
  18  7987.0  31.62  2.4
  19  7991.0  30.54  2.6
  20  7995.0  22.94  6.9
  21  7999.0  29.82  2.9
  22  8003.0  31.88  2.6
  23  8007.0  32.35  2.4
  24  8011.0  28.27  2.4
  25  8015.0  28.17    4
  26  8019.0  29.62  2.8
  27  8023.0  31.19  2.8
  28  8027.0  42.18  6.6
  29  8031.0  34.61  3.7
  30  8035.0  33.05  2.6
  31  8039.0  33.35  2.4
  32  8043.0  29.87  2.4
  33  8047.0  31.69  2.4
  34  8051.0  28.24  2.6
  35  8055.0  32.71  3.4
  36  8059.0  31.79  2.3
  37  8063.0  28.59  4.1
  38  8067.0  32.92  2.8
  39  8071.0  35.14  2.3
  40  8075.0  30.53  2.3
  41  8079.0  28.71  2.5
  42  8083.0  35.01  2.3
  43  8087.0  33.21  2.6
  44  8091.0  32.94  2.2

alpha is 1.9 angstrom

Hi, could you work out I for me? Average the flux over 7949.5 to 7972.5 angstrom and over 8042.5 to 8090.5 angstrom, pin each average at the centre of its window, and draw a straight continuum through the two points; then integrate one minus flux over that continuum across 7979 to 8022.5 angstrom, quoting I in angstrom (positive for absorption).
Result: 2.4 angstrom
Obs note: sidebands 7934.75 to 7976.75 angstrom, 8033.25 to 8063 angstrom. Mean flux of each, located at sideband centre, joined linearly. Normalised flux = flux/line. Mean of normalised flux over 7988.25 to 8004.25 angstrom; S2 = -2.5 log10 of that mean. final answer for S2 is 0.100 mag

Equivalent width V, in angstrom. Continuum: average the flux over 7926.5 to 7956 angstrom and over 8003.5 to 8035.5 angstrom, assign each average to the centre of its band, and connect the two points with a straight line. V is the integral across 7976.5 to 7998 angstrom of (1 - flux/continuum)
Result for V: 2.1 angstrom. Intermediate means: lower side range 32.4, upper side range 32.4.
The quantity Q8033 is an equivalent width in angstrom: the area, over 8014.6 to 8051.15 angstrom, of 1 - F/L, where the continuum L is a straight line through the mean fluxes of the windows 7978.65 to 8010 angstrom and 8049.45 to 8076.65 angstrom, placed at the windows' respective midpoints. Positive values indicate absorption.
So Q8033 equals -2.11 angstrom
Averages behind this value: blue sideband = 29.9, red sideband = 31.5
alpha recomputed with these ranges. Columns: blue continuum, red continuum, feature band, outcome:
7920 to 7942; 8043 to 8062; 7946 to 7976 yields -0.9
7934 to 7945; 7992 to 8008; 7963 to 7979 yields 1.2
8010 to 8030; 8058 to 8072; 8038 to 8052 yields 0.5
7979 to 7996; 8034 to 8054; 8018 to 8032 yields -1.9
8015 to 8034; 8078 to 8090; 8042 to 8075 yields 1.7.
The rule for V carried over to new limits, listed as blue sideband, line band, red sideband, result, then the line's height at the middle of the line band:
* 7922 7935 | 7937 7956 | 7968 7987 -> -2.8 angstrom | 30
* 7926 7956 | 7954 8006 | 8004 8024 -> 2.4 angstrom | 31.1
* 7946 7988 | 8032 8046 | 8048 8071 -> -0.4 angstrom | 31.3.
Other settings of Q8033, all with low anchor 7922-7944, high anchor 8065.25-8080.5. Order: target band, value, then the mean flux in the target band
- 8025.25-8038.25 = -1.9 angstrom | 36.2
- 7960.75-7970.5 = 1.1 angstrom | 27.6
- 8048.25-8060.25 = 0.3 angstrom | 30.9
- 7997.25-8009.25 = 0.0 angstrom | 31.3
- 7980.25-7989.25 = 0.0 angstrom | 31.2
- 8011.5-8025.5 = 0.7 angstrom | 30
